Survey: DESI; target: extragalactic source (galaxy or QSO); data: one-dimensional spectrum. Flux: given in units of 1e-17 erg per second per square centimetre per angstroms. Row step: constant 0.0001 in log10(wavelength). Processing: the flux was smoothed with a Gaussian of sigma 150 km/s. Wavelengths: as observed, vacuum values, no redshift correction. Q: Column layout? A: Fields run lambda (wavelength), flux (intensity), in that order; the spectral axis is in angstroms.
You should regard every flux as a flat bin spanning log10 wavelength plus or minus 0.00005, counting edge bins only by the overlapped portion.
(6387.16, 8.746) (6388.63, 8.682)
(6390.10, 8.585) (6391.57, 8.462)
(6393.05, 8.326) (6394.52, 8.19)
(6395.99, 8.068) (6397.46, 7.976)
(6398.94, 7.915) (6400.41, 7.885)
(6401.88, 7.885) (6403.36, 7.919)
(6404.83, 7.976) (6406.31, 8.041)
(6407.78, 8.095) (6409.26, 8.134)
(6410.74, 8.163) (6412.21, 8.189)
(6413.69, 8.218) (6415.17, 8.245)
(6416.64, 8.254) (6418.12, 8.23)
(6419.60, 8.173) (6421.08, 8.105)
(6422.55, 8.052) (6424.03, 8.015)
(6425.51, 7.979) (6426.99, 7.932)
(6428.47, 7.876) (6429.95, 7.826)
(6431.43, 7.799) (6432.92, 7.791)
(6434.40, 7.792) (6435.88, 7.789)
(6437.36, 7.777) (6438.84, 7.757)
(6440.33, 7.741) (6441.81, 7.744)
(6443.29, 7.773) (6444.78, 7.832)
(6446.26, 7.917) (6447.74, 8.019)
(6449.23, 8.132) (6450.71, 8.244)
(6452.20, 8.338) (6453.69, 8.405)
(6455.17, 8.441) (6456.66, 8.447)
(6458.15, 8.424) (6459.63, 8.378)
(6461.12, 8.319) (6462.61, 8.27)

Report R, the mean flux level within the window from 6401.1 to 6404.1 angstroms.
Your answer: 7.91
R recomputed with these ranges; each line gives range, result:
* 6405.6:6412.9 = 8.13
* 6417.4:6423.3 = 8.15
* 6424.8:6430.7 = 7.9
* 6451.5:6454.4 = 8.36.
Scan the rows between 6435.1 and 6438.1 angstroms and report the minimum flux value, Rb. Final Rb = 7.777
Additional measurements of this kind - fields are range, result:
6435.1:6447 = 7.741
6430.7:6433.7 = 7.791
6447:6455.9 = 8.019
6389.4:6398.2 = 7.976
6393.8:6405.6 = 7.885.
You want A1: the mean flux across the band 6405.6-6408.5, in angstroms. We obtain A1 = 8.08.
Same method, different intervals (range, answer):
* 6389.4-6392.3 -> 8.53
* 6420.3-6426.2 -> 8.05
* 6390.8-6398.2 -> 8.2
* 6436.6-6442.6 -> 7.76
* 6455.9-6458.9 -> 8.44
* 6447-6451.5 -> 8.13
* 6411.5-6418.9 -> 8.22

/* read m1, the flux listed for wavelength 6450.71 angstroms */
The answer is 8.244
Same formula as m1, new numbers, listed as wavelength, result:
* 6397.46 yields 7.976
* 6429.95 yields 7.826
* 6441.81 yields 7.744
